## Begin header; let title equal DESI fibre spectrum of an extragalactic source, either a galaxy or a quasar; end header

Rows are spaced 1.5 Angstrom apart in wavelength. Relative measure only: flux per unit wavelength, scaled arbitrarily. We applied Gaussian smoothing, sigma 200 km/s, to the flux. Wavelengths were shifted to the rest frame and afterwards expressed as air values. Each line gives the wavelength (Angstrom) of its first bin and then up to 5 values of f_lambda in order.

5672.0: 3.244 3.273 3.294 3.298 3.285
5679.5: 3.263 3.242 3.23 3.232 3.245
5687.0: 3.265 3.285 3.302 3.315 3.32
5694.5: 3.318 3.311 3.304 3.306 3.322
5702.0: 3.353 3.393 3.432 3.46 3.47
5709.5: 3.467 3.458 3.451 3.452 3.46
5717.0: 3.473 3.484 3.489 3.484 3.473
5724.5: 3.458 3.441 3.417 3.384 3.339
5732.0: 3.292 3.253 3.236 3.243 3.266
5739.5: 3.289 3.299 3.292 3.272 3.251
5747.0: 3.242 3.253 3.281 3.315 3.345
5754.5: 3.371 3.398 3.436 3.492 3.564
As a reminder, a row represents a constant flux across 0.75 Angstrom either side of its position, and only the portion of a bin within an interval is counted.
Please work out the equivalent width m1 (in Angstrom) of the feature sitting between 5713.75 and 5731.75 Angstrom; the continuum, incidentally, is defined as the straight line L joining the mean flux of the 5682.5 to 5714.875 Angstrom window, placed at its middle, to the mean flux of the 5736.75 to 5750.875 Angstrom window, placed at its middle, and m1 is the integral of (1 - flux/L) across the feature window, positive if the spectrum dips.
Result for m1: -0.7 Angstrom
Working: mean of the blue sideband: 3.35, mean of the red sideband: 3.27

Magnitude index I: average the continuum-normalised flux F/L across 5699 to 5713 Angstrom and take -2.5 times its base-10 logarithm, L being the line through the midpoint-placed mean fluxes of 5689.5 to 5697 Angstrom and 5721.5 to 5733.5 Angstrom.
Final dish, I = -0.023 mag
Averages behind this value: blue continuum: 3.31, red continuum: 3.4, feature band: 3.42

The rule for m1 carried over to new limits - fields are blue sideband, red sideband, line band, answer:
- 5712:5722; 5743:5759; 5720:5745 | 0.4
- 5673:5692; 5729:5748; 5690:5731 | -1.7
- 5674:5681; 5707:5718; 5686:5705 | 0.3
